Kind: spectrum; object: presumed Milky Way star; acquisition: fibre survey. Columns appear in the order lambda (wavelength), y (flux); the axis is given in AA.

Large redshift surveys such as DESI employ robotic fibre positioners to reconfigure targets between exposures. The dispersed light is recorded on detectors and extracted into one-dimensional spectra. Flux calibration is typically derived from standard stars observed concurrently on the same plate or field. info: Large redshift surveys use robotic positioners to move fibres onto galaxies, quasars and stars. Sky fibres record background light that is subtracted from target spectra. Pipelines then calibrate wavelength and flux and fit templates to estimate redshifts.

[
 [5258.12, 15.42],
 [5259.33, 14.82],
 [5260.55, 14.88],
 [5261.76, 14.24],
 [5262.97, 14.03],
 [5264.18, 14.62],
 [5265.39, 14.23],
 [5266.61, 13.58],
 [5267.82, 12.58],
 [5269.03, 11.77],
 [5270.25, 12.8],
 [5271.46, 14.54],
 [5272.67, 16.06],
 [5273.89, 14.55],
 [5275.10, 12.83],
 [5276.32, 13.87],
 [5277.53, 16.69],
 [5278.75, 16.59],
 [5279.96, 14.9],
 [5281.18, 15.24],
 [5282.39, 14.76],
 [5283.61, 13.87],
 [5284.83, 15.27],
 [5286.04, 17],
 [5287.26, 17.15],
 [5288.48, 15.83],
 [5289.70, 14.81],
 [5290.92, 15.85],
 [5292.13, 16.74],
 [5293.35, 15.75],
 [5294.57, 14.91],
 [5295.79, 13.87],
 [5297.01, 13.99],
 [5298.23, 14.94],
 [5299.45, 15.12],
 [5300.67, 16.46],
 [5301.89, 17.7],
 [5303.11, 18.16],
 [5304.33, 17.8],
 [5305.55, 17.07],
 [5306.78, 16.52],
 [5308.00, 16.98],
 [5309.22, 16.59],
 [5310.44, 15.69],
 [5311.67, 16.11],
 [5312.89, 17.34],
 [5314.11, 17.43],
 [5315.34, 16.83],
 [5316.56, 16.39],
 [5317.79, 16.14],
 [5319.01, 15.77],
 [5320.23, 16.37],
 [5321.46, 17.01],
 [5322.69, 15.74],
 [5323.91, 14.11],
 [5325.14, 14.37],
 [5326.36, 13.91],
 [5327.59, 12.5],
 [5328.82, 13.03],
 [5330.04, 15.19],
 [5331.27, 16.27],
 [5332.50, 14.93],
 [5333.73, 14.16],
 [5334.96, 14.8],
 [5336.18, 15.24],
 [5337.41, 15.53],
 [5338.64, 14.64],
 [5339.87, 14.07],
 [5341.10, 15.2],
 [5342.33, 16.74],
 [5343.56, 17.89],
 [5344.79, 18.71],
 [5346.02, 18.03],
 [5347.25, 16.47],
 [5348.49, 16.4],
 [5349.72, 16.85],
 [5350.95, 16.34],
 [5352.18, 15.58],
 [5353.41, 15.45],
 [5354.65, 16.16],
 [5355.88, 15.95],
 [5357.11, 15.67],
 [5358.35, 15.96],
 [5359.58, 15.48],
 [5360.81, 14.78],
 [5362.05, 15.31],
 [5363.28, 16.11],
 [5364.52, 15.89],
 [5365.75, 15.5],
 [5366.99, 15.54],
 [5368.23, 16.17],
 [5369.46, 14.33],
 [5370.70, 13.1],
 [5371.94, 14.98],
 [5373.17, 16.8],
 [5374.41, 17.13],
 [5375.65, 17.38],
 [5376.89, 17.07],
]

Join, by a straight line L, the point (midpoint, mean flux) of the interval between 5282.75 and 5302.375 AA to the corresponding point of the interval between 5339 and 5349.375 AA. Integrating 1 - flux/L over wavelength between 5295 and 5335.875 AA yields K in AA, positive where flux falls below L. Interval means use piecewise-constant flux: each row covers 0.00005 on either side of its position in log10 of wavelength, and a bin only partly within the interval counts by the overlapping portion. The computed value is 0.7 AA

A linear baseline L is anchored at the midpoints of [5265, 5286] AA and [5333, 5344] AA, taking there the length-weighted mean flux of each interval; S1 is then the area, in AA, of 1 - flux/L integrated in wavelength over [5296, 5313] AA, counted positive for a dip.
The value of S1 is -1.75 AA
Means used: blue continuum 14.4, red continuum 15.3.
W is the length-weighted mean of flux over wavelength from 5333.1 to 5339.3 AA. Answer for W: 14.9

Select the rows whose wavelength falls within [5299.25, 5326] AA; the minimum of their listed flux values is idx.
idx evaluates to 14.11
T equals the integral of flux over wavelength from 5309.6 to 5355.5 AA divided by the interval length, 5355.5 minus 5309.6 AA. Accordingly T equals 15.8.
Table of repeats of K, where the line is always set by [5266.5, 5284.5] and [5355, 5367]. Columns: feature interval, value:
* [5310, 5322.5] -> -1.28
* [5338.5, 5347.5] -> -0.70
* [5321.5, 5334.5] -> 0.51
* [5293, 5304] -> -0.76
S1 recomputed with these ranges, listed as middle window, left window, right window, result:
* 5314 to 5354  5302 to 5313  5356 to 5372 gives 1.20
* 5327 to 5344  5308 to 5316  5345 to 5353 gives 1.74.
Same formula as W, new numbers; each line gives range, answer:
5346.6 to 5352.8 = 16.3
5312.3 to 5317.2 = 17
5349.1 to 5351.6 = 16.6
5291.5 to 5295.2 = 15.8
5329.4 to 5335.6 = 15.1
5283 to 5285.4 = 14.5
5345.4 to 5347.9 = 17.2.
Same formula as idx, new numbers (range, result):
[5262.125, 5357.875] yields 11.77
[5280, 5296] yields 13.87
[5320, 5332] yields 12.5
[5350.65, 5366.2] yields 14.78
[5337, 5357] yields 14.07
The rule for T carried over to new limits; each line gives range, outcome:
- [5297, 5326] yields 16.3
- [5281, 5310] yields 15.9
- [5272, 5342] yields 15.6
